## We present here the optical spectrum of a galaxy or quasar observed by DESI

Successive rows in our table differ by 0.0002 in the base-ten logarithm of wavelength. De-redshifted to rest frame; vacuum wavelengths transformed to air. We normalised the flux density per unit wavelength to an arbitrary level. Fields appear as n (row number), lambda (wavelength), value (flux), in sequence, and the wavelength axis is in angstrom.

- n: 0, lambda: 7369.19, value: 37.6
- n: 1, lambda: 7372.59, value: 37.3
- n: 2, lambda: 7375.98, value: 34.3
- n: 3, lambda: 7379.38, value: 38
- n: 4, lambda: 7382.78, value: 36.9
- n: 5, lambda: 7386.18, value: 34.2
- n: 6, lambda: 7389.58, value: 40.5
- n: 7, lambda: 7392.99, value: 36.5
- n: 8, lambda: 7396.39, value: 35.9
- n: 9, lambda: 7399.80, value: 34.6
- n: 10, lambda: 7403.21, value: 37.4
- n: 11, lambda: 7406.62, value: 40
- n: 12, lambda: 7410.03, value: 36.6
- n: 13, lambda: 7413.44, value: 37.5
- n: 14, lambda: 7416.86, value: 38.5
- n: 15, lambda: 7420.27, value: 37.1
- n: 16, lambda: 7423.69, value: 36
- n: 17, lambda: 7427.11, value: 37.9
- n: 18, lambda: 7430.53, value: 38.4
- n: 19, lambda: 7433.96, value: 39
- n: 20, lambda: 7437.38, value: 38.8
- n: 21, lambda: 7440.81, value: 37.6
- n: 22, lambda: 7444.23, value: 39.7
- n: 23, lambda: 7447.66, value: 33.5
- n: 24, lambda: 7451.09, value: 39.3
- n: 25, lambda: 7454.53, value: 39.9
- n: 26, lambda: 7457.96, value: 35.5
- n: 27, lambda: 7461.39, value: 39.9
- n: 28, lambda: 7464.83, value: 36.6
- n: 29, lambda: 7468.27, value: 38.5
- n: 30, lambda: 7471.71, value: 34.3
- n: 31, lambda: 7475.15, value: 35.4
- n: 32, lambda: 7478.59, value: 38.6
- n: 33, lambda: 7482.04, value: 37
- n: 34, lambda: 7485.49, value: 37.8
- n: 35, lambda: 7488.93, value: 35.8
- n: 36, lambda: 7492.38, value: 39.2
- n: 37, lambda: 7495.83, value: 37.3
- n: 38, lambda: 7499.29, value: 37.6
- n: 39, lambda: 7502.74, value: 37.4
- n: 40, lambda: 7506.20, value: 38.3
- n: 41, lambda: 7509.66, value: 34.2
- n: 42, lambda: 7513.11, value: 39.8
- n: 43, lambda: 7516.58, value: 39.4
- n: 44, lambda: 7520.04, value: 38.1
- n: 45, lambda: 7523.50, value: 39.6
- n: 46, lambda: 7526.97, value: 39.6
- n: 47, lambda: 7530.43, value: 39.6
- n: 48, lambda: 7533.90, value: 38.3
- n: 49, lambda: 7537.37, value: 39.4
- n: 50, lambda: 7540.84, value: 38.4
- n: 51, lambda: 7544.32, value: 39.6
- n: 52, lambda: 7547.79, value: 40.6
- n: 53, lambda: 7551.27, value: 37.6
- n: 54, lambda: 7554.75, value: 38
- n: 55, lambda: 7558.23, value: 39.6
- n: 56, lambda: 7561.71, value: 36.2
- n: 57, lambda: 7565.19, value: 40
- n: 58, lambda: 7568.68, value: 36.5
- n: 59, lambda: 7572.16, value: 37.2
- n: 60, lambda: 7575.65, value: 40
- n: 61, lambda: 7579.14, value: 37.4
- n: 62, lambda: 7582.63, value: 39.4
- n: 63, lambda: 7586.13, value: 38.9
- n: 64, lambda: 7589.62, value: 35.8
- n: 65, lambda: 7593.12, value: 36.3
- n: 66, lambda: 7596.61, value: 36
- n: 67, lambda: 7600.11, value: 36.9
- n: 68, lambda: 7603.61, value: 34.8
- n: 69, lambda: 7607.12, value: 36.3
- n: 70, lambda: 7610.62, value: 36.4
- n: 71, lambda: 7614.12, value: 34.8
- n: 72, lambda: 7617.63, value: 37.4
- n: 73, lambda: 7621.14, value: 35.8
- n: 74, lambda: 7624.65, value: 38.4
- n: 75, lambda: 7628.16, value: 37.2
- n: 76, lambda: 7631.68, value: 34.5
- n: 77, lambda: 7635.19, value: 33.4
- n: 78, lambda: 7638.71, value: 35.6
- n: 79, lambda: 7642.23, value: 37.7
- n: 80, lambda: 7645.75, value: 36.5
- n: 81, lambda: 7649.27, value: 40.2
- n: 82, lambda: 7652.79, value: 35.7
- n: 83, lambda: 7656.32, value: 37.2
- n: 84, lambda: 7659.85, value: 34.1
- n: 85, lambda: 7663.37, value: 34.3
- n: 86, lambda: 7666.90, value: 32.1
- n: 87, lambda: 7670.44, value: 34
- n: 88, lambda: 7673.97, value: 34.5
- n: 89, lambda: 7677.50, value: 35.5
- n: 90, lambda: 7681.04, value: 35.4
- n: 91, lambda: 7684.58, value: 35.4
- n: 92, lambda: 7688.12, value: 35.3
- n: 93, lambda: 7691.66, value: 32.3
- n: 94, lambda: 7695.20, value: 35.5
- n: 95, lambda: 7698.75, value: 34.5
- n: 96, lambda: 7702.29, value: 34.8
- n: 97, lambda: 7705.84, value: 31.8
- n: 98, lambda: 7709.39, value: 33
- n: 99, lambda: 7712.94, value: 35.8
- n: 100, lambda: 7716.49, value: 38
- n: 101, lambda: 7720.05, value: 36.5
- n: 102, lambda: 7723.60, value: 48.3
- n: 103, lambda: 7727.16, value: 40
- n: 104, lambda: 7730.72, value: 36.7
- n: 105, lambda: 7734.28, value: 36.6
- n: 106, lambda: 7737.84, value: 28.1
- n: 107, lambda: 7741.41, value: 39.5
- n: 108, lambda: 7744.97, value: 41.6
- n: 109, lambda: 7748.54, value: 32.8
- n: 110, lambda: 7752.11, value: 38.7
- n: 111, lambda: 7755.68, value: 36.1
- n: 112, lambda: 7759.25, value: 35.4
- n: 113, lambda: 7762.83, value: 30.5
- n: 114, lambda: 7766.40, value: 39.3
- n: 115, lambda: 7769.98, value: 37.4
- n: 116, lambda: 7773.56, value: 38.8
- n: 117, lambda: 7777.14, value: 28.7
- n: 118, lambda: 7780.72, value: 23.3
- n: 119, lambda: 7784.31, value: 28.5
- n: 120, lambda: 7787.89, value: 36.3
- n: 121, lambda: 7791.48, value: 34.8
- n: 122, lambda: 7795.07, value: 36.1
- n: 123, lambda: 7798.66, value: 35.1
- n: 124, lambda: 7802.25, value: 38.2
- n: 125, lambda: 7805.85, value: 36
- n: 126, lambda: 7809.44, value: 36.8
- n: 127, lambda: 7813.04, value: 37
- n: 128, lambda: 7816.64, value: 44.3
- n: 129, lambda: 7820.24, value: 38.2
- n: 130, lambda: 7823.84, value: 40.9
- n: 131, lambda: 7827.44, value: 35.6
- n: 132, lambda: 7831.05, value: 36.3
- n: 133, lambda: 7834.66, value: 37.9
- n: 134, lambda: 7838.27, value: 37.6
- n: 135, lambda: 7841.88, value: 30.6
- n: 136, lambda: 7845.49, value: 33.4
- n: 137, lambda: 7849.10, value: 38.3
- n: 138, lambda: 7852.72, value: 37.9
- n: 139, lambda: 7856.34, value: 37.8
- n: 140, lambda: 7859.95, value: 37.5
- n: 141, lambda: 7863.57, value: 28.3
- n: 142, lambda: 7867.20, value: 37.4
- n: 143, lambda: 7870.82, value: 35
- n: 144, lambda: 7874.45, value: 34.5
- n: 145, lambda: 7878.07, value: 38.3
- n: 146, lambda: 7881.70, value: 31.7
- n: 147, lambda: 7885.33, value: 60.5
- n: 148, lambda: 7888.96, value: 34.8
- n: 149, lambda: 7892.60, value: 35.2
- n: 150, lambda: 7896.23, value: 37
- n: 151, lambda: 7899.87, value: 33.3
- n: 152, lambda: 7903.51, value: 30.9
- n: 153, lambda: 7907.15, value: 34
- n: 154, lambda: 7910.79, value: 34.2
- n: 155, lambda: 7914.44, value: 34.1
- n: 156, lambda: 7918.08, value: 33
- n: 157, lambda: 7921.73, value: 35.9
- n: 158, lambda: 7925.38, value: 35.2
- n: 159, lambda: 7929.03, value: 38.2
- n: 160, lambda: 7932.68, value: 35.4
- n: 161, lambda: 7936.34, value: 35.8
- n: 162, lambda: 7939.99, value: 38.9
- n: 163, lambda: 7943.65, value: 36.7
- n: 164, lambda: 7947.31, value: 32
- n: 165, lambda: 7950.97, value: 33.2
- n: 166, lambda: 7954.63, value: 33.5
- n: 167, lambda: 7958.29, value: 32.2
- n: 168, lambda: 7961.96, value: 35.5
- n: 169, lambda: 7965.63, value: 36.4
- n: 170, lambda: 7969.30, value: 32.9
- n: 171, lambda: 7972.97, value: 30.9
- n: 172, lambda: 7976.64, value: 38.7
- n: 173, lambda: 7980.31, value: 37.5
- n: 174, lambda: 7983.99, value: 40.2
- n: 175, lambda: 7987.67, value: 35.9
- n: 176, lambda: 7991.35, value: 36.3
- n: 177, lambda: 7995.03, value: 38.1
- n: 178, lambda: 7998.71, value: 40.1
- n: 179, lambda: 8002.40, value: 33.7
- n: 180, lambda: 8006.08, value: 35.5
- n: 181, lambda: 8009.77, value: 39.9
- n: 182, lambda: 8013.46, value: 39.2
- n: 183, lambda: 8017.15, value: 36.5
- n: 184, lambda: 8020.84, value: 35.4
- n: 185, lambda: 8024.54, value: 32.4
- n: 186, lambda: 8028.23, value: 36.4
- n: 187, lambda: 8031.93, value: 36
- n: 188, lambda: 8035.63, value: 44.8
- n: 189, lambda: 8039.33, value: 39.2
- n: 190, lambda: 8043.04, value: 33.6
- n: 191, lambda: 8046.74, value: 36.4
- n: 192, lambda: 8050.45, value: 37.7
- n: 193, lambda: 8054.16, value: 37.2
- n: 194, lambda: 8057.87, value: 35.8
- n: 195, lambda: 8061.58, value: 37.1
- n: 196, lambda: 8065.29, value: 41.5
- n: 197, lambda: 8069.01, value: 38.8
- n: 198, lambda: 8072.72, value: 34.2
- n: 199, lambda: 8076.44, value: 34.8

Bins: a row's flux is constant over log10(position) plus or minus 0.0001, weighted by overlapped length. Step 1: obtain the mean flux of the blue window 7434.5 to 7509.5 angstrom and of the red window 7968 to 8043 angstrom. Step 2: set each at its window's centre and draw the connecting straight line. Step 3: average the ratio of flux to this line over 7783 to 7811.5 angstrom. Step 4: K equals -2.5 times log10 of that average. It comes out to 0.05 mag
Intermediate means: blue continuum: 37.5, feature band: 35.4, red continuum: 36.9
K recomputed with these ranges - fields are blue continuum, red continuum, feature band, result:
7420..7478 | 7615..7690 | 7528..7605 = -0.05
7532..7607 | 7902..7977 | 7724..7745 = -0.03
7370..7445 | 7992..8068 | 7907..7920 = 0.11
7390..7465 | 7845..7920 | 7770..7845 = 0.02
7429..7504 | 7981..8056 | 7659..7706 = 0.09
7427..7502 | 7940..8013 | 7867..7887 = -0.10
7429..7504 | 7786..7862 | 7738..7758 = 0.01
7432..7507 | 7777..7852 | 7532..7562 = -0.05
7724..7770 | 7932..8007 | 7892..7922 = 0.06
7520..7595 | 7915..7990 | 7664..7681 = 0.10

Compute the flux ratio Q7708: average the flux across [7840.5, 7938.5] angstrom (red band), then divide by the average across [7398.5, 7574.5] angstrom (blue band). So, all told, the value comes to 0.9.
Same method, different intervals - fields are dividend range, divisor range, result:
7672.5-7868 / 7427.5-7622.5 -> 0.95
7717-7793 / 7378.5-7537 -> 0.95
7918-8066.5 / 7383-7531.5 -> 0.97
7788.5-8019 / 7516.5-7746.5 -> 0.99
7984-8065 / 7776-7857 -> 1.04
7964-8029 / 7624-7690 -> 1.02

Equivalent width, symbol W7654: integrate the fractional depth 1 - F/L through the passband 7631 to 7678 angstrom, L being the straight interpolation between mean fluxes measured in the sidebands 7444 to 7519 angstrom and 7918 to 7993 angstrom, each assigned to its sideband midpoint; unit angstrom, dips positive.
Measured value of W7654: 1.7 angstrom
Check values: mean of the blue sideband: 37.5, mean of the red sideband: 35.5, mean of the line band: 35.4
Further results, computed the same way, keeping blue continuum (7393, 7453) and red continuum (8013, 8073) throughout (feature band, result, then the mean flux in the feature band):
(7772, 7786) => 2.9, 29.7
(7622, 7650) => 0.7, 36.5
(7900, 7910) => 1.2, 32.8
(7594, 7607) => 0.5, 36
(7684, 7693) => 0.7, 34.3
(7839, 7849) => 1.0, 33.7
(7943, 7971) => 2.5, 33.9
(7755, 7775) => 0.6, 36.2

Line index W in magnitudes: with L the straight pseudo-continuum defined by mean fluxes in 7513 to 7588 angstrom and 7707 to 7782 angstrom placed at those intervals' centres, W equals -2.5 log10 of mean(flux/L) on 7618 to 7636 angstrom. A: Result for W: 0.05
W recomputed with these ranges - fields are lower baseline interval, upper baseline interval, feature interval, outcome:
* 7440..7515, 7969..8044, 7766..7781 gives 0.097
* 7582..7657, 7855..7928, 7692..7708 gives 0.074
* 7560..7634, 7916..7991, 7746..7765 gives 0.036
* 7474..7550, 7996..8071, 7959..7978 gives 0.086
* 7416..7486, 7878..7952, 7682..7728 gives 0.018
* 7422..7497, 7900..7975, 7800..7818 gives -0.088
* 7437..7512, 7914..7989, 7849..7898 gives -0.051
